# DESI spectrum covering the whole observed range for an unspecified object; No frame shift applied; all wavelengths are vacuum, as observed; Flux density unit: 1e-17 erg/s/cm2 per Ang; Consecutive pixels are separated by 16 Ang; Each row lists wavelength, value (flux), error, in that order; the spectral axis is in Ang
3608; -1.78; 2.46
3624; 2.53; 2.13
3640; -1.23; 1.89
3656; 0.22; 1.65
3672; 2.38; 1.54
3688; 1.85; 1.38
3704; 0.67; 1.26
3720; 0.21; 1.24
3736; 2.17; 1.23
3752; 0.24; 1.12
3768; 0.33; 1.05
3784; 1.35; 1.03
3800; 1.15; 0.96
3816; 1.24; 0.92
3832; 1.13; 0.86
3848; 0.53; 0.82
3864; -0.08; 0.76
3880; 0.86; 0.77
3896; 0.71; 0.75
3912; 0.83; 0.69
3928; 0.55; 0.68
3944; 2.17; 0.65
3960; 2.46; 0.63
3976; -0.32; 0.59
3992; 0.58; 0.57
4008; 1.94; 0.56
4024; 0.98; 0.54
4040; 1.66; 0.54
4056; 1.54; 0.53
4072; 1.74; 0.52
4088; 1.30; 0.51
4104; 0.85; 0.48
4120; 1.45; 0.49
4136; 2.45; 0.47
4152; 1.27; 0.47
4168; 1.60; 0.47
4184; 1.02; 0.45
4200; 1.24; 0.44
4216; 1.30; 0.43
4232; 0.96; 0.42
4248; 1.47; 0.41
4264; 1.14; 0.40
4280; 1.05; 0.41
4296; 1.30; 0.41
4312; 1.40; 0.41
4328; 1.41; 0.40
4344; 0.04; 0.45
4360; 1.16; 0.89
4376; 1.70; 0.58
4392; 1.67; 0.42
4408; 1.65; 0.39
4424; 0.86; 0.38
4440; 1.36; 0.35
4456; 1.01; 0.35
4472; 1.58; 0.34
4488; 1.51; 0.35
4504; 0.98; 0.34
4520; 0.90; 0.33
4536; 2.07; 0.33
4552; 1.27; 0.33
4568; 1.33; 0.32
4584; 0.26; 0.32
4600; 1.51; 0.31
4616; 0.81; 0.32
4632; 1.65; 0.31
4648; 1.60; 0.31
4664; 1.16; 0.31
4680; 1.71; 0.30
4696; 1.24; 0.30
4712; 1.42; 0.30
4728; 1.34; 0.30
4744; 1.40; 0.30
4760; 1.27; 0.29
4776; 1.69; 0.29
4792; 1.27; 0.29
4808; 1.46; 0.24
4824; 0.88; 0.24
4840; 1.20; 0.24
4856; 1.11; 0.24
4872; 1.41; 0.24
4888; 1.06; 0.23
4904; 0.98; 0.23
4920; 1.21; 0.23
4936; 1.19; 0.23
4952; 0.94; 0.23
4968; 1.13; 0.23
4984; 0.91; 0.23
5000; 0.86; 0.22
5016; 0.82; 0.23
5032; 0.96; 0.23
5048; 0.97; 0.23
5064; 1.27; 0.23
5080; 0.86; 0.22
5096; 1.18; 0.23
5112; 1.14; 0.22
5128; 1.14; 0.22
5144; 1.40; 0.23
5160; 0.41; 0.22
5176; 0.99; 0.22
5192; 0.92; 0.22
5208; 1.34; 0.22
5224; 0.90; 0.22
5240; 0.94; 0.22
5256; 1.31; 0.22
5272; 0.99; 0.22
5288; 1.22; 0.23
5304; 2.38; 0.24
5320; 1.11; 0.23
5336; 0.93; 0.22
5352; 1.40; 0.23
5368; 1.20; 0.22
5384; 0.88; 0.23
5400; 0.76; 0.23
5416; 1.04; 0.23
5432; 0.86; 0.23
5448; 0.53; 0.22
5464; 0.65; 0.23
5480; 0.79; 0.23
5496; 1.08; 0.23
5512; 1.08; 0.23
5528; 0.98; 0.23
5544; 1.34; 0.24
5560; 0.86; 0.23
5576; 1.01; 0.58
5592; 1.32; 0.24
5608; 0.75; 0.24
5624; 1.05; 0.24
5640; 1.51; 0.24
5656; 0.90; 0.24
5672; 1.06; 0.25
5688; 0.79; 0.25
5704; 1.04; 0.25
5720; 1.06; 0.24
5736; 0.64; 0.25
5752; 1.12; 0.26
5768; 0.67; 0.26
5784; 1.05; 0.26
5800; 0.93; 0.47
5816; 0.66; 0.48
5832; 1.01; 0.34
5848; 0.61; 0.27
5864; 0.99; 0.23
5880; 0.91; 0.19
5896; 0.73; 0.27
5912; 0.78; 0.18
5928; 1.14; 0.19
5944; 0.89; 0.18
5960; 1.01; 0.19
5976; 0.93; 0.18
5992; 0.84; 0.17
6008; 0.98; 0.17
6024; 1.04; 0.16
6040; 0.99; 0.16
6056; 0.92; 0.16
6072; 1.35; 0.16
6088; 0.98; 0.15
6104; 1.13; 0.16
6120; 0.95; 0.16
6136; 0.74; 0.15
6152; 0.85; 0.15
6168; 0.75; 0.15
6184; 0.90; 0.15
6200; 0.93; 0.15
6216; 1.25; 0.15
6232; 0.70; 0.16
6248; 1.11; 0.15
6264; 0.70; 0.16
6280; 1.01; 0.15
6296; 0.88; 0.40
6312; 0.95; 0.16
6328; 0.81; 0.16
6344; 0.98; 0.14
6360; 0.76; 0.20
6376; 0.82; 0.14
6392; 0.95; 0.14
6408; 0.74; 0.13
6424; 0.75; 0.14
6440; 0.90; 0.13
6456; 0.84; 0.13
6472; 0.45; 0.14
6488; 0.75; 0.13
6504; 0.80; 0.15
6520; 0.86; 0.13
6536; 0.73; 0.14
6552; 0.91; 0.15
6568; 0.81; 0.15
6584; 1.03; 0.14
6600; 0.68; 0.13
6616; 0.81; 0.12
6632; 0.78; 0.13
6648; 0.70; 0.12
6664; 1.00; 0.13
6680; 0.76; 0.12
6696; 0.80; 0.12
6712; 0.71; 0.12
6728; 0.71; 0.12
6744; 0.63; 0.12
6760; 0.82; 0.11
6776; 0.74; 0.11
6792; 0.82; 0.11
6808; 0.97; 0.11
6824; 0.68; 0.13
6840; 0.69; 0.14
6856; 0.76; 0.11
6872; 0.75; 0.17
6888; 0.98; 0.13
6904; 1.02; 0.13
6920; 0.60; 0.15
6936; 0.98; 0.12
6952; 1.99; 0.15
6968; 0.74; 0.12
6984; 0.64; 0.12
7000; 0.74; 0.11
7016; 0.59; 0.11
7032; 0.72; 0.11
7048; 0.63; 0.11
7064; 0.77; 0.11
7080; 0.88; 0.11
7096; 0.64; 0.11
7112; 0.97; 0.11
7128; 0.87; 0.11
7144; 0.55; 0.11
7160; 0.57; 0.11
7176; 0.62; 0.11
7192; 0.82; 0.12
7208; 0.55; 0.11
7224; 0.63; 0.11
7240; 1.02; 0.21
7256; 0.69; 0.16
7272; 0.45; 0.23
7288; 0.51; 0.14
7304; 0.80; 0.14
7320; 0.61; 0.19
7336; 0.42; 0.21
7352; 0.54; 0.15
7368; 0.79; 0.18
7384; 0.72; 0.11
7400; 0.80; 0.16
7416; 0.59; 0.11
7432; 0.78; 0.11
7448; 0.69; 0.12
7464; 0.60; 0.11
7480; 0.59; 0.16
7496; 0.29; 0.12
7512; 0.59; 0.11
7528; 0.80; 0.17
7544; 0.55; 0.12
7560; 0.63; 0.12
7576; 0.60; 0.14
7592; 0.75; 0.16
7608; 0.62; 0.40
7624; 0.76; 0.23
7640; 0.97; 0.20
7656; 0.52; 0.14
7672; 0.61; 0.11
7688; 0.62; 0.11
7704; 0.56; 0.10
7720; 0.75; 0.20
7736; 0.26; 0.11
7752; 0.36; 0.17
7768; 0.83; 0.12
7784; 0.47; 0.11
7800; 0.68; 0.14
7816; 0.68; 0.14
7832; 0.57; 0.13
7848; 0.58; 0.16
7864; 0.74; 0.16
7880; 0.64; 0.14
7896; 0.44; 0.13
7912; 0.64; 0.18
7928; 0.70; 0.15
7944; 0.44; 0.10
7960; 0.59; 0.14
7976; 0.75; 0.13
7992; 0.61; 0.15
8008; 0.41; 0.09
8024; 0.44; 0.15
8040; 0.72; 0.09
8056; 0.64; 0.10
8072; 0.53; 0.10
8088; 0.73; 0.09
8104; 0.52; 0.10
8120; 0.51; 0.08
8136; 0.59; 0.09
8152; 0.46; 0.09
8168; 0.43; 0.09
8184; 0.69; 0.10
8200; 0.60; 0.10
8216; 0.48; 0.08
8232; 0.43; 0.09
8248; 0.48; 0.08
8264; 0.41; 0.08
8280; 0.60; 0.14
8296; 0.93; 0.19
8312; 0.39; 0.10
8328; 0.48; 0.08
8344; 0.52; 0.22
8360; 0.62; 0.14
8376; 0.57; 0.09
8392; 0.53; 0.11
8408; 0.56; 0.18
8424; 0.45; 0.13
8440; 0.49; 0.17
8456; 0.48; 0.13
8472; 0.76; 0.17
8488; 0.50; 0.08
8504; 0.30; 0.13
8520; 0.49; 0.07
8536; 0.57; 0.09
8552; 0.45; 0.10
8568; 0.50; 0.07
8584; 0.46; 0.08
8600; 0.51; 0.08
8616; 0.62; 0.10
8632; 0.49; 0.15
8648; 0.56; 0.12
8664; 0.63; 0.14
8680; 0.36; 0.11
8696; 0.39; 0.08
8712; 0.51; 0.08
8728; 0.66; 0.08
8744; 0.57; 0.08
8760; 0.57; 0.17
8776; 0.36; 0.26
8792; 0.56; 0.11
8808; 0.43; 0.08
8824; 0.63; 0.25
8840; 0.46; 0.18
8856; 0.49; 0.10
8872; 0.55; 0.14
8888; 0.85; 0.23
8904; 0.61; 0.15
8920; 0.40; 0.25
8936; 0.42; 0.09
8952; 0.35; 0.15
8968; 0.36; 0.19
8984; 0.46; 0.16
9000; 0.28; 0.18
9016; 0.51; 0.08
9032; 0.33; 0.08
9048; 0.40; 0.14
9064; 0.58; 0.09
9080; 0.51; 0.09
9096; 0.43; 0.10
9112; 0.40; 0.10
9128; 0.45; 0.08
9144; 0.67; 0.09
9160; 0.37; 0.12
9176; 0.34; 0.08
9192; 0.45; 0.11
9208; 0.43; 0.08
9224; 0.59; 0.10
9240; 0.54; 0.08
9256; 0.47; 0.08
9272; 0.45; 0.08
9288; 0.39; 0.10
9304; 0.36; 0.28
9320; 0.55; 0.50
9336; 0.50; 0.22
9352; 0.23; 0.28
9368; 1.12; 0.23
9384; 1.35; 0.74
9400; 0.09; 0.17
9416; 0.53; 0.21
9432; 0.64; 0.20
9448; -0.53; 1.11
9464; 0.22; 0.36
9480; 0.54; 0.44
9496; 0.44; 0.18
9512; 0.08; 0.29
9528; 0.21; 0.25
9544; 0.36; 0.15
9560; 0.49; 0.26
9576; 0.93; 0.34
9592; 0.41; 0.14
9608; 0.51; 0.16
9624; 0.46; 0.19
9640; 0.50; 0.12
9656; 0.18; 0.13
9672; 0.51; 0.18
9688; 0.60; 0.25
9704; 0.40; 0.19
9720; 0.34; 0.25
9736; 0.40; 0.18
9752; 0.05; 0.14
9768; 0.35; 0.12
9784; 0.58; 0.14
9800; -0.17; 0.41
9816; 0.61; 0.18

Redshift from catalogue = 0.058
